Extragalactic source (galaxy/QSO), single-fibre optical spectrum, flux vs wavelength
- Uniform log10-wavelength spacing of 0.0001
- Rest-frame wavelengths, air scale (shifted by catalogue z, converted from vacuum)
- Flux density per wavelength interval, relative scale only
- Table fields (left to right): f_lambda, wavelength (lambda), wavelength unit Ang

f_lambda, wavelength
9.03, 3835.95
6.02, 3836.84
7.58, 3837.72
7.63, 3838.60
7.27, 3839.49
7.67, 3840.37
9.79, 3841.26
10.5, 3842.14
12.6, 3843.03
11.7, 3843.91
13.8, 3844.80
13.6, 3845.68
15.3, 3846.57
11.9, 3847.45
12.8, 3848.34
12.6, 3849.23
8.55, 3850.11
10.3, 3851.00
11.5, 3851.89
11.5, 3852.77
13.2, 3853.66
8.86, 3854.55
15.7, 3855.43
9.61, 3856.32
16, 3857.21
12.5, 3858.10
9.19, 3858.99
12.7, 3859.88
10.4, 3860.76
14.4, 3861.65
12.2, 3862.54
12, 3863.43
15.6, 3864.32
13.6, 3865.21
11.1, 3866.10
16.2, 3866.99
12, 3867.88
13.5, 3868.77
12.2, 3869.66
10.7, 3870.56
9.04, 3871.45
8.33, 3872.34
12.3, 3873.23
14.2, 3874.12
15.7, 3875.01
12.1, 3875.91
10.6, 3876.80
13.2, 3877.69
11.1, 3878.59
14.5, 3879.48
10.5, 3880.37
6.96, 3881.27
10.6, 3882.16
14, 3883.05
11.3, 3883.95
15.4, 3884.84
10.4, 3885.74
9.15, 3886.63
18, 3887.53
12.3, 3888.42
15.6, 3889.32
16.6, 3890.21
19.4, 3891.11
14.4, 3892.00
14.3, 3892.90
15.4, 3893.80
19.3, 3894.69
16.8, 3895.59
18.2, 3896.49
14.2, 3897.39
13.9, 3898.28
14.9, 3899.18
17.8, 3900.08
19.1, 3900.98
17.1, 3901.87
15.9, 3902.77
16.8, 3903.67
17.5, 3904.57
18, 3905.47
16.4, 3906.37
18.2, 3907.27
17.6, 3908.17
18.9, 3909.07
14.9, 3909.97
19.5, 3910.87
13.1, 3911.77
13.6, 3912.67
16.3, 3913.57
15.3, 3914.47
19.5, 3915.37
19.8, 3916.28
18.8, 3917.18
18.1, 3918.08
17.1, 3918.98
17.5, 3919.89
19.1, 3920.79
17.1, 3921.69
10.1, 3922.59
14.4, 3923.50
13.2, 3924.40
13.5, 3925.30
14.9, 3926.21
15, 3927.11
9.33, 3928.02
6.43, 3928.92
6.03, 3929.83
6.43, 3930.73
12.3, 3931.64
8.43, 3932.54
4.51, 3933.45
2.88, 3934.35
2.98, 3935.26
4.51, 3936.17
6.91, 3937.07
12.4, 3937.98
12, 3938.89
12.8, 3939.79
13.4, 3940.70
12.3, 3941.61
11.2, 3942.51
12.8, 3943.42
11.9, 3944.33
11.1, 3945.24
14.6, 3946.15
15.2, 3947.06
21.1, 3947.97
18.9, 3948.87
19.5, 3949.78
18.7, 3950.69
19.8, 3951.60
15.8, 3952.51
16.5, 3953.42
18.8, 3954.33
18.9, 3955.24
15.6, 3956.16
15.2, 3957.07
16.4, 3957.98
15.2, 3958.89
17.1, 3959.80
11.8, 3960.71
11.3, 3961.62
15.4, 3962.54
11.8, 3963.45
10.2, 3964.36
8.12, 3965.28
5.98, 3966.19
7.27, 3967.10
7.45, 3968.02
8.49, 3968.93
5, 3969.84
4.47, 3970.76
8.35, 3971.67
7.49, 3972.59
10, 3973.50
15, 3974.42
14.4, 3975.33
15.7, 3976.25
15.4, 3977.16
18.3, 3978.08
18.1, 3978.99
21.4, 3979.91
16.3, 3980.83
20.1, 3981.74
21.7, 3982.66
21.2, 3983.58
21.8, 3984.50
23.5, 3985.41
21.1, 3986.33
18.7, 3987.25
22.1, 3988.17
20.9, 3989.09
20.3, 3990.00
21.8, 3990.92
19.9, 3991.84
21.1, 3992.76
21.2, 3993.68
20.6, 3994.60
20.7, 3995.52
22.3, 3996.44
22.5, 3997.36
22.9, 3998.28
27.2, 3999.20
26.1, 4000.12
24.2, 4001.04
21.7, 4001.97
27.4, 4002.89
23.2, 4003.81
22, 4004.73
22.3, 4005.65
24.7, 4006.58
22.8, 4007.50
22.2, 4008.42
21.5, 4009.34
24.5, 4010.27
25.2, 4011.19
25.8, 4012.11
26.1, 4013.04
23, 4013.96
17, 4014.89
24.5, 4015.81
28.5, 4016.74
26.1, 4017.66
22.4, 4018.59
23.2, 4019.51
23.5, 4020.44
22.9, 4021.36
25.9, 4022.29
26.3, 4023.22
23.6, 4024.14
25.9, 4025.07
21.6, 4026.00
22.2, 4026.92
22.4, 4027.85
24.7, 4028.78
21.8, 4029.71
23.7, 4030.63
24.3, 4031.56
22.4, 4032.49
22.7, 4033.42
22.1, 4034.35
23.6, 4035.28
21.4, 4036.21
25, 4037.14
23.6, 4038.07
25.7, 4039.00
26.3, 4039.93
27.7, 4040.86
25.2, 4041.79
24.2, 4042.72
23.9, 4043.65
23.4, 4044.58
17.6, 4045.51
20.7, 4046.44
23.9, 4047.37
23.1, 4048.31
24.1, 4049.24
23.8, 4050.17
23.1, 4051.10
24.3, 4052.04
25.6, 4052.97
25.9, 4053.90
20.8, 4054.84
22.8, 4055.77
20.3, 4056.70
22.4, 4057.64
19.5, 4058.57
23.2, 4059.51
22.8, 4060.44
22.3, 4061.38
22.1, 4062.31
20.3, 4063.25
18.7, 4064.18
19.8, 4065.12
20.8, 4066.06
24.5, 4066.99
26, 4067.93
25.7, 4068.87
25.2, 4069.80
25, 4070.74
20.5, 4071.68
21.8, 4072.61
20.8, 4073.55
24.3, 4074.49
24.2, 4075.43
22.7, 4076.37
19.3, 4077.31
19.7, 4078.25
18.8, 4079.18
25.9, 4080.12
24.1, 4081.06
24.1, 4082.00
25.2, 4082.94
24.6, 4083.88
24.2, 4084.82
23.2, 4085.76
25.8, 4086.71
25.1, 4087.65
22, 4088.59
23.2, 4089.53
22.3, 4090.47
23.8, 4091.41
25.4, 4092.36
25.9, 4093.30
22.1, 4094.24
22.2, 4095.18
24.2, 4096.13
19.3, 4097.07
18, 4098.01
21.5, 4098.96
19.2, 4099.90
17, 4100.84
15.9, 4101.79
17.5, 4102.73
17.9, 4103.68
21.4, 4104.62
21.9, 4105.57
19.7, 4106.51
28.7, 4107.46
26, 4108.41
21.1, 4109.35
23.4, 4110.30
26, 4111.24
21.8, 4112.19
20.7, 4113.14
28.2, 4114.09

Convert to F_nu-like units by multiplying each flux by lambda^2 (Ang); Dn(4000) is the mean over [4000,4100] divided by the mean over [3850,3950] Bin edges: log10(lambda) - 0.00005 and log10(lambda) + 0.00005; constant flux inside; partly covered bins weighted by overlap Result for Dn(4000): 1.86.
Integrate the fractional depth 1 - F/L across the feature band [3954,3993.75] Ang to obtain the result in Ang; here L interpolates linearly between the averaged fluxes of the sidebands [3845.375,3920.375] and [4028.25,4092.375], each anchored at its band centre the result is 7.28 Ang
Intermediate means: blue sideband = 14.2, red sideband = 23.1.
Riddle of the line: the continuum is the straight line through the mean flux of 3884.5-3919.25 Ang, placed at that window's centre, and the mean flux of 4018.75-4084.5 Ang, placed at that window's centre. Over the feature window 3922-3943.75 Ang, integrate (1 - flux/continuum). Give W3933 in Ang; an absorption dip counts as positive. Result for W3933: 9.52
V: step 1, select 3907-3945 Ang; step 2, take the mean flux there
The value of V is 12.9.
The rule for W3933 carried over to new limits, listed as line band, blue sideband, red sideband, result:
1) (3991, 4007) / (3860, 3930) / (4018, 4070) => -1.8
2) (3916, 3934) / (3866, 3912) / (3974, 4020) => 4.1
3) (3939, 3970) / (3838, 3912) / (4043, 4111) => 5.8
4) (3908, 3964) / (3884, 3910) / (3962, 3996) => 6.9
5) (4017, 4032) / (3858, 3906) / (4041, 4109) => -2.7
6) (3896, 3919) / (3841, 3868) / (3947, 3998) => -4.6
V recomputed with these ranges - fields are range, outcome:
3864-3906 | 14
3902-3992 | 14.5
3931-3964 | 13.3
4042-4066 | 22.3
